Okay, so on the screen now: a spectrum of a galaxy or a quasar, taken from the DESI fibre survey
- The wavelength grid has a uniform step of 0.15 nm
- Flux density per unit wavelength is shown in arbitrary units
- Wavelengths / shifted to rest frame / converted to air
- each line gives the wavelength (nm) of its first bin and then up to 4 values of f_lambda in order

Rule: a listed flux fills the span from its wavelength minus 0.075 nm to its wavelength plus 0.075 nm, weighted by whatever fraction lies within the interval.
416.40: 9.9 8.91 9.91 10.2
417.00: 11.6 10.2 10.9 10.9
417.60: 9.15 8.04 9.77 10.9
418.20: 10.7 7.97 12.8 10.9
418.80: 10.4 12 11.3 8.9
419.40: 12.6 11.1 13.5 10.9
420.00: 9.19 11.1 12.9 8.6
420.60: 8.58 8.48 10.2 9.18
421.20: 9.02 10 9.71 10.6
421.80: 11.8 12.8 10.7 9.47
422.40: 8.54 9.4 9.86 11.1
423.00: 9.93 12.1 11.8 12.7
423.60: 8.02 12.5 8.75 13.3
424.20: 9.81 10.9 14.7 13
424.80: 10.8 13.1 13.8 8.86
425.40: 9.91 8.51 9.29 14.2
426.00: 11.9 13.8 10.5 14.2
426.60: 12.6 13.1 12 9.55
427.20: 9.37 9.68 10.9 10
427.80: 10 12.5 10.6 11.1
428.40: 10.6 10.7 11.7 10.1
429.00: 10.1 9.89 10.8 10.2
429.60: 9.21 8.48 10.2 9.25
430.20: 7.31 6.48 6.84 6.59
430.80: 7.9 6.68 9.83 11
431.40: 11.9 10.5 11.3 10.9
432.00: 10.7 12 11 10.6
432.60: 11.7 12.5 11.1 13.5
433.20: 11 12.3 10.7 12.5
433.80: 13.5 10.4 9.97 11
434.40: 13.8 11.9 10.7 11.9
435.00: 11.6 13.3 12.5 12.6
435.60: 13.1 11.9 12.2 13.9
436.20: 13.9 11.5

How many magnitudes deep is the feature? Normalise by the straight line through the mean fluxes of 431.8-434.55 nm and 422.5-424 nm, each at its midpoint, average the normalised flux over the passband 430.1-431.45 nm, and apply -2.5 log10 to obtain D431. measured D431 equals 0.35 mag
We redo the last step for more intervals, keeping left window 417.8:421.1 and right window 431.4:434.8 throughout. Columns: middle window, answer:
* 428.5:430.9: 0.24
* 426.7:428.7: 0.04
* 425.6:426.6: -0.11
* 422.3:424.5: 0.01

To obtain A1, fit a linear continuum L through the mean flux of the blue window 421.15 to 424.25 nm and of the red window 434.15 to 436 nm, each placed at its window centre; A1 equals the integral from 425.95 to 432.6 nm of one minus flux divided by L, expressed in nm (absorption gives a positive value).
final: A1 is 0.63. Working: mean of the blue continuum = 10.6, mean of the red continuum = 12.2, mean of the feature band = 10.3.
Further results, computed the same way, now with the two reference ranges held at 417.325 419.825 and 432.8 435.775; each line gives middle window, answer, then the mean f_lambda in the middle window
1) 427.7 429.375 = 0.113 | 10.7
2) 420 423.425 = 0.210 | 10.3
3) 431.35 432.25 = 0.044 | 11.2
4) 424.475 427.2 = -0.115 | 11.8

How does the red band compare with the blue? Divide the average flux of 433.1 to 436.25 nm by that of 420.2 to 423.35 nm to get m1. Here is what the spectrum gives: 1.19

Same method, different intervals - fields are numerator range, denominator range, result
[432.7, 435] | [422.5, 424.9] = 1.05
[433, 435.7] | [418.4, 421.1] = 1.12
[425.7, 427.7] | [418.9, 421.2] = 1.11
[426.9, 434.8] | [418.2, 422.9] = 1.00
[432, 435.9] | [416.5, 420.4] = 1.12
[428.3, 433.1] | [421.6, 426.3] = 0.90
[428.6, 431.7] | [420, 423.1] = 0.92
